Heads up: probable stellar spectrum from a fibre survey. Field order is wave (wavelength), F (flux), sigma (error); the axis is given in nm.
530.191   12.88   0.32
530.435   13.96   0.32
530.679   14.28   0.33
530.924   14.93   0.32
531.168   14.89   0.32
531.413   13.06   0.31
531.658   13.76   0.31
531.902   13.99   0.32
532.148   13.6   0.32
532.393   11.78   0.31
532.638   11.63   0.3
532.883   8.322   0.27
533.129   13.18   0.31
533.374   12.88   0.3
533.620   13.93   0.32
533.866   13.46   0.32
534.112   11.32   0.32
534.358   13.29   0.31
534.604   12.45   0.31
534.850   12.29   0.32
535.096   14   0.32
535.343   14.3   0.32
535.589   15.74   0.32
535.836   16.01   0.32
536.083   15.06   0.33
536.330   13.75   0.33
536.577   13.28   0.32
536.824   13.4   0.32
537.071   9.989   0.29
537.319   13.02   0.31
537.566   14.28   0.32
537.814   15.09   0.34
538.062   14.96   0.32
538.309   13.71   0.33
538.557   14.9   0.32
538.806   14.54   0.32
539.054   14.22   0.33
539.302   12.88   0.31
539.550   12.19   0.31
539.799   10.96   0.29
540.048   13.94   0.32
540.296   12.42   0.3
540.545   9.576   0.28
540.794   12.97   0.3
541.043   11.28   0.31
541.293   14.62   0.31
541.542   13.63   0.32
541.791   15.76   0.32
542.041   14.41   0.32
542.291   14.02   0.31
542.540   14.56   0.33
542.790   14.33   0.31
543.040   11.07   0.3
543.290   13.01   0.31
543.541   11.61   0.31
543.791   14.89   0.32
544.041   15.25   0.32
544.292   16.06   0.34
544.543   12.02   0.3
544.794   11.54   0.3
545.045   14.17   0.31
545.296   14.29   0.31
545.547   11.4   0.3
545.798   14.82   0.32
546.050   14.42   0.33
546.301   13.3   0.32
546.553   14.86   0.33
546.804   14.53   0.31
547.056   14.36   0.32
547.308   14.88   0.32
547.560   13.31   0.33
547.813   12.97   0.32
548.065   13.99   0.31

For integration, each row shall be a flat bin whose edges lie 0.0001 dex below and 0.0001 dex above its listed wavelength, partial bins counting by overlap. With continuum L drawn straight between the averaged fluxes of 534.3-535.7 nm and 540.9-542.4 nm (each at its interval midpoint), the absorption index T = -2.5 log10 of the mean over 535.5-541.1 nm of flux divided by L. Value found 0.032 mag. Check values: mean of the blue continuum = 13.7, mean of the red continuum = 13.9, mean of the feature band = 13.4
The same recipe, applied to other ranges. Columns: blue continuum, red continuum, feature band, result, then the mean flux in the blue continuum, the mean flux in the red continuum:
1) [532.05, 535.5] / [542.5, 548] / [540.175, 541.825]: 0.05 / 12.6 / 13.7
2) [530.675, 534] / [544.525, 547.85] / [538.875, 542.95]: 0.02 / 13.1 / 13.7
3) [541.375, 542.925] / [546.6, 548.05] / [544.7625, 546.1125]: 0.05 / 14.4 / 14.1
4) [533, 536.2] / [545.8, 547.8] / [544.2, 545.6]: 0.07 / 13.7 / 14.2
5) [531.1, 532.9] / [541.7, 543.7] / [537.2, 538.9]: -0.09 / 12.8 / 13.6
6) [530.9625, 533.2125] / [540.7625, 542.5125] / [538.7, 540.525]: 0.07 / 12.8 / 13.9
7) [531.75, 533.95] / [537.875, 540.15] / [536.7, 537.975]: 0.01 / 12.5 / 13.6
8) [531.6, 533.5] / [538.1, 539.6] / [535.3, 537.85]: -0.05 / 12.3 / 13.9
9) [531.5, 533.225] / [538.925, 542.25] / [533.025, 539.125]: -0.09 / 12.3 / 13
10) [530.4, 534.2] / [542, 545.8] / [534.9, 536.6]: -0.11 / 13.1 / 13.5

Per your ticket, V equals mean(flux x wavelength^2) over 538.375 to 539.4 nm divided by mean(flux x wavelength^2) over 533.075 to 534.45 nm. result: 1.11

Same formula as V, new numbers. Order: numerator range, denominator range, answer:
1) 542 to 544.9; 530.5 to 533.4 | 1.08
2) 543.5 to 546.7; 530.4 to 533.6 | 1.11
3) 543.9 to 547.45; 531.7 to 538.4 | 1.09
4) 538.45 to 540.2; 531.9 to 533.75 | 1.11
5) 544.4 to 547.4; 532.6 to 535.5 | 1.13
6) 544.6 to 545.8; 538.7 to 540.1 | 1.02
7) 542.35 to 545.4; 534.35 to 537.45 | 1.03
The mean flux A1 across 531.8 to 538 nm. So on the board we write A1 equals 13.2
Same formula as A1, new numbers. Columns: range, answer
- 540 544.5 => 13.5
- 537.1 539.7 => 13.8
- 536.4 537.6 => 12.7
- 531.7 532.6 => 13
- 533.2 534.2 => 13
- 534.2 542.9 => 13.6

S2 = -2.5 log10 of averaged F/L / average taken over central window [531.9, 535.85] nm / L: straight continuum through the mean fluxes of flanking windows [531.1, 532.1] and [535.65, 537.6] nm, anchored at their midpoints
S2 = 0.064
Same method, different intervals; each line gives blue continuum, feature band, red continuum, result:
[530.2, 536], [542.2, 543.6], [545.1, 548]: 0.05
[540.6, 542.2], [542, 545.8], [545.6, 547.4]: 0.03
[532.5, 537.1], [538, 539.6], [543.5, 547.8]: -0.04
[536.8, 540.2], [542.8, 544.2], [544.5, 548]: 0.02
